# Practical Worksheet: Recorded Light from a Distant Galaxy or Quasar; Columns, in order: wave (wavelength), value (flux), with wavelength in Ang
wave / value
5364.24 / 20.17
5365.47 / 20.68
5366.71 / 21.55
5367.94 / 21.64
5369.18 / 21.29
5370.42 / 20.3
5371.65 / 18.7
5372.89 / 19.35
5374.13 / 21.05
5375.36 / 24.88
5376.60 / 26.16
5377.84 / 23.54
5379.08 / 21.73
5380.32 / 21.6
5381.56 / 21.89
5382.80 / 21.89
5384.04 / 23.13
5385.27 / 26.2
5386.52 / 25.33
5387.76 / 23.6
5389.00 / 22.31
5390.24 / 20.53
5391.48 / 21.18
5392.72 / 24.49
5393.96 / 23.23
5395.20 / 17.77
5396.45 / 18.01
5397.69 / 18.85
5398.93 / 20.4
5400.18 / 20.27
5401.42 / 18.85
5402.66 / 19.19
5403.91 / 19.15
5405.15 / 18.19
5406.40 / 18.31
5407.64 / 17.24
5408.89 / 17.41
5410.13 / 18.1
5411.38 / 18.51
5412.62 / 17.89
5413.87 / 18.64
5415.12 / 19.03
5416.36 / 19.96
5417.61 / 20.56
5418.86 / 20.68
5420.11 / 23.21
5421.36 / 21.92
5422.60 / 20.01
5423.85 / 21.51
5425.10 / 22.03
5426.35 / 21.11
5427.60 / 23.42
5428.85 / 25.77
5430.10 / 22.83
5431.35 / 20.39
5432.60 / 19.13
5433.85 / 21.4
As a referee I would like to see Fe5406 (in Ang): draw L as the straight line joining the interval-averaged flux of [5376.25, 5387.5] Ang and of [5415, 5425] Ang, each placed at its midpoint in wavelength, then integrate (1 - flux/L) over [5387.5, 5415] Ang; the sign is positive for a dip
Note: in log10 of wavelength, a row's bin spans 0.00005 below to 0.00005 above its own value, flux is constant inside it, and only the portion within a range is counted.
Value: 3.3 Ang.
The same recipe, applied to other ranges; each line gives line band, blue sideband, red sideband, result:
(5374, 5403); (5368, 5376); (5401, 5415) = -3.2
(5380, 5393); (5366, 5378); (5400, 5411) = -1.7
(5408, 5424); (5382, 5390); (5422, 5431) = 2.1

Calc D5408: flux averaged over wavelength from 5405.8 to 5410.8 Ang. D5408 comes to 17.8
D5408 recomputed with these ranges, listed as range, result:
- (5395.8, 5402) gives 19.3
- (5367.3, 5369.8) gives 21.5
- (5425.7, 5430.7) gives 23.3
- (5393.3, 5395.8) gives 20.6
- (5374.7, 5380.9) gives 23.6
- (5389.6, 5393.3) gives 22.1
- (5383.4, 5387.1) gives 24.9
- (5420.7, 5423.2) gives 21.1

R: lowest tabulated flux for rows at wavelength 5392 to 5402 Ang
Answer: 17.77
